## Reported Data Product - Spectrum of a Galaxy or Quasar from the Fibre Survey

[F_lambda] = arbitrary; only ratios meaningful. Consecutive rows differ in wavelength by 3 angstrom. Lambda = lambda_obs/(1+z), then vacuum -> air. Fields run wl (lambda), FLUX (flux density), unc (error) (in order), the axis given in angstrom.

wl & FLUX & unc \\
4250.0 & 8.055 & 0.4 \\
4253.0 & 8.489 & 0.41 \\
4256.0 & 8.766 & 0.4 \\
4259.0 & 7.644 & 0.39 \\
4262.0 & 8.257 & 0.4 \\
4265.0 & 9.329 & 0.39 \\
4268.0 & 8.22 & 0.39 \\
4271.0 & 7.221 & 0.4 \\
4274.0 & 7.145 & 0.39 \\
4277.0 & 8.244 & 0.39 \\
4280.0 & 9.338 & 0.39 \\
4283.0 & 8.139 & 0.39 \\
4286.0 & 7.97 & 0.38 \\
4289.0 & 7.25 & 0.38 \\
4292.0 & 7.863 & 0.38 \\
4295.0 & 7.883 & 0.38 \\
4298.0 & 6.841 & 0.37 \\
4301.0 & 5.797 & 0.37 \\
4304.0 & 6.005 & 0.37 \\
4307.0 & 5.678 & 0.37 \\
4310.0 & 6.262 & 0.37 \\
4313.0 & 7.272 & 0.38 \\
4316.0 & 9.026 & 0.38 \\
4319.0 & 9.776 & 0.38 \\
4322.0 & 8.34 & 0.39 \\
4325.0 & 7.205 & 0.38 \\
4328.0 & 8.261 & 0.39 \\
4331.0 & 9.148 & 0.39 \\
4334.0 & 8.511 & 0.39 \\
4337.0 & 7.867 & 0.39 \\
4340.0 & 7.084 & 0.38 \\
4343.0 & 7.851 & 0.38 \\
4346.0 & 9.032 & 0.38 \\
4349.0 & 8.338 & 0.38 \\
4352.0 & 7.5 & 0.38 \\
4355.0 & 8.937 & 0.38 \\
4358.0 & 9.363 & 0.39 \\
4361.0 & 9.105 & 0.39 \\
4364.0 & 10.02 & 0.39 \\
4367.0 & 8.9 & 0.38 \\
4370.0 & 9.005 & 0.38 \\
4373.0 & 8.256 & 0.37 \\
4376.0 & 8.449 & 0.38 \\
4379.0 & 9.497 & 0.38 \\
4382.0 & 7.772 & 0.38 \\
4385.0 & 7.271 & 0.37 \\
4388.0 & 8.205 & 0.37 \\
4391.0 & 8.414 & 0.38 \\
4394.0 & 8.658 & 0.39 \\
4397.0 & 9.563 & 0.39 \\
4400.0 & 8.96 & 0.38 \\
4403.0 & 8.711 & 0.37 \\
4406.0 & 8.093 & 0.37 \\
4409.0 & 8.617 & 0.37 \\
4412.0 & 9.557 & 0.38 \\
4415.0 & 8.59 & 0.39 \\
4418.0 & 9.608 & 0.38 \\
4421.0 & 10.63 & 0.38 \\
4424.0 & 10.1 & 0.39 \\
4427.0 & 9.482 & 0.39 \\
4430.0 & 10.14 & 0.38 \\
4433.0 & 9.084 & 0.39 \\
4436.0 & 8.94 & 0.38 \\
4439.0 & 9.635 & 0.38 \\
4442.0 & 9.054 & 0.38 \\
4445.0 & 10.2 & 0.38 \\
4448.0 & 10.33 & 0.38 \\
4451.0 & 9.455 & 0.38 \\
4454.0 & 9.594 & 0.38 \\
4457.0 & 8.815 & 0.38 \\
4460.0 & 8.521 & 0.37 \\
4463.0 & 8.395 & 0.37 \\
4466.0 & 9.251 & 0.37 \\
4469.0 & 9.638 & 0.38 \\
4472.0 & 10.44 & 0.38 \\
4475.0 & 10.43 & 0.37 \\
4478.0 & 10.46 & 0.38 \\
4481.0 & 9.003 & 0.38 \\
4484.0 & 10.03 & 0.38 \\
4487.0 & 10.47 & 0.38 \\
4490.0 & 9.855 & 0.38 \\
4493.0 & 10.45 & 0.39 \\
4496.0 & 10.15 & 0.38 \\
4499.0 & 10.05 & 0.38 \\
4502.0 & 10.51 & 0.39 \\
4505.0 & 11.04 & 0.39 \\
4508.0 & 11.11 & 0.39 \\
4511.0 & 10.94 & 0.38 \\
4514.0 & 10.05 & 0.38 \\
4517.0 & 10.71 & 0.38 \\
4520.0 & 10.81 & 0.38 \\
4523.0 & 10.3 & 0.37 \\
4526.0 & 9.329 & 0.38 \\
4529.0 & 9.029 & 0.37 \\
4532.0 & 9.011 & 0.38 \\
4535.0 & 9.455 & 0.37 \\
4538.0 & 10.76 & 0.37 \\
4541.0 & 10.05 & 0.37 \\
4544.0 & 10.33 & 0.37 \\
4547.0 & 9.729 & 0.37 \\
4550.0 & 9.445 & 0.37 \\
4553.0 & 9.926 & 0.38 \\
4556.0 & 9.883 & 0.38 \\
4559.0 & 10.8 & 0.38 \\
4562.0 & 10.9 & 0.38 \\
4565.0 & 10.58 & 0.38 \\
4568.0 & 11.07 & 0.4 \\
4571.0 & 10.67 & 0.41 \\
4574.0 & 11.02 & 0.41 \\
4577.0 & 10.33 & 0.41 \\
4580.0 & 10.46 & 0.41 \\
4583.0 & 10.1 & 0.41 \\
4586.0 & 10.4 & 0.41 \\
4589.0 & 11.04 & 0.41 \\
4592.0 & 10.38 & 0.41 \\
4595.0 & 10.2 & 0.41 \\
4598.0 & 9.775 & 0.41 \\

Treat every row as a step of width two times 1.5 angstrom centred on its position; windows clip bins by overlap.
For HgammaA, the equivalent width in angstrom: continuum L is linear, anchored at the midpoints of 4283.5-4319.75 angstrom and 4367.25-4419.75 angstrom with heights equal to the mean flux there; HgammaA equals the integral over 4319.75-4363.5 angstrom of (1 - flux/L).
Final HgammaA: -2.8 angstrom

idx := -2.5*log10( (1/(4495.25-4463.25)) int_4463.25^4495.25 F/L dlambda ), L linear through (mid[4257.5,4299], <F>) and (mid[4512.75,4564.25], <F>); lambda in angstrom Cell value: -0.04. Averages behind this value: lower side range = 7.97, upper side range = 10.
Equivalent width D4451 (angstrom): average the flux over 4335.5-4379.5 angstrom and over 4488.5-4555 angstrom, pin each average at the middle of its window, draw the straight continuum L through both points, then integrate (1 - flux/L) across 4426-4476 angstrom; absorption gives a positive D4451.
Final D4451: -0.1 angstrom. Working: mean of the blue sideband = 8.59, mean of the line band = 9.49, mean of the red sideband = 10.1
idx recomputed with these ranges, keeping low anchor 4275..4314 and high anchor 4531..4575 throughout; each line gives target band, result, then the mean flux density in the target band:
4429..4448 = -0.07 mag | 9.56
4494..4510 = -0.10 mag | 10.6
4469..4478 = -0.11 mag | 10.3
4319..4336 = -0.10 mag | 8.41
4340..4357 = -0.05 mag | 8.25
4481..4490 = -0.06 mag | 9.98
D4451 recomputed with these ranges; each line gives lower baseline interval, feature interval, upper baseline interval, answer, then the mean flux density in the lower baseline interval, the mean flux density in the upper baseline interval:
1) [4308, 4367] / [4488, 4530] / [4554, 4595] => -1.6 angstrom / 8.35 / 10.6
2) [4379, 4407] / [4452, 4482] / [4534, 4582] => -0.5 angstrom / 8.47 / 10.3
